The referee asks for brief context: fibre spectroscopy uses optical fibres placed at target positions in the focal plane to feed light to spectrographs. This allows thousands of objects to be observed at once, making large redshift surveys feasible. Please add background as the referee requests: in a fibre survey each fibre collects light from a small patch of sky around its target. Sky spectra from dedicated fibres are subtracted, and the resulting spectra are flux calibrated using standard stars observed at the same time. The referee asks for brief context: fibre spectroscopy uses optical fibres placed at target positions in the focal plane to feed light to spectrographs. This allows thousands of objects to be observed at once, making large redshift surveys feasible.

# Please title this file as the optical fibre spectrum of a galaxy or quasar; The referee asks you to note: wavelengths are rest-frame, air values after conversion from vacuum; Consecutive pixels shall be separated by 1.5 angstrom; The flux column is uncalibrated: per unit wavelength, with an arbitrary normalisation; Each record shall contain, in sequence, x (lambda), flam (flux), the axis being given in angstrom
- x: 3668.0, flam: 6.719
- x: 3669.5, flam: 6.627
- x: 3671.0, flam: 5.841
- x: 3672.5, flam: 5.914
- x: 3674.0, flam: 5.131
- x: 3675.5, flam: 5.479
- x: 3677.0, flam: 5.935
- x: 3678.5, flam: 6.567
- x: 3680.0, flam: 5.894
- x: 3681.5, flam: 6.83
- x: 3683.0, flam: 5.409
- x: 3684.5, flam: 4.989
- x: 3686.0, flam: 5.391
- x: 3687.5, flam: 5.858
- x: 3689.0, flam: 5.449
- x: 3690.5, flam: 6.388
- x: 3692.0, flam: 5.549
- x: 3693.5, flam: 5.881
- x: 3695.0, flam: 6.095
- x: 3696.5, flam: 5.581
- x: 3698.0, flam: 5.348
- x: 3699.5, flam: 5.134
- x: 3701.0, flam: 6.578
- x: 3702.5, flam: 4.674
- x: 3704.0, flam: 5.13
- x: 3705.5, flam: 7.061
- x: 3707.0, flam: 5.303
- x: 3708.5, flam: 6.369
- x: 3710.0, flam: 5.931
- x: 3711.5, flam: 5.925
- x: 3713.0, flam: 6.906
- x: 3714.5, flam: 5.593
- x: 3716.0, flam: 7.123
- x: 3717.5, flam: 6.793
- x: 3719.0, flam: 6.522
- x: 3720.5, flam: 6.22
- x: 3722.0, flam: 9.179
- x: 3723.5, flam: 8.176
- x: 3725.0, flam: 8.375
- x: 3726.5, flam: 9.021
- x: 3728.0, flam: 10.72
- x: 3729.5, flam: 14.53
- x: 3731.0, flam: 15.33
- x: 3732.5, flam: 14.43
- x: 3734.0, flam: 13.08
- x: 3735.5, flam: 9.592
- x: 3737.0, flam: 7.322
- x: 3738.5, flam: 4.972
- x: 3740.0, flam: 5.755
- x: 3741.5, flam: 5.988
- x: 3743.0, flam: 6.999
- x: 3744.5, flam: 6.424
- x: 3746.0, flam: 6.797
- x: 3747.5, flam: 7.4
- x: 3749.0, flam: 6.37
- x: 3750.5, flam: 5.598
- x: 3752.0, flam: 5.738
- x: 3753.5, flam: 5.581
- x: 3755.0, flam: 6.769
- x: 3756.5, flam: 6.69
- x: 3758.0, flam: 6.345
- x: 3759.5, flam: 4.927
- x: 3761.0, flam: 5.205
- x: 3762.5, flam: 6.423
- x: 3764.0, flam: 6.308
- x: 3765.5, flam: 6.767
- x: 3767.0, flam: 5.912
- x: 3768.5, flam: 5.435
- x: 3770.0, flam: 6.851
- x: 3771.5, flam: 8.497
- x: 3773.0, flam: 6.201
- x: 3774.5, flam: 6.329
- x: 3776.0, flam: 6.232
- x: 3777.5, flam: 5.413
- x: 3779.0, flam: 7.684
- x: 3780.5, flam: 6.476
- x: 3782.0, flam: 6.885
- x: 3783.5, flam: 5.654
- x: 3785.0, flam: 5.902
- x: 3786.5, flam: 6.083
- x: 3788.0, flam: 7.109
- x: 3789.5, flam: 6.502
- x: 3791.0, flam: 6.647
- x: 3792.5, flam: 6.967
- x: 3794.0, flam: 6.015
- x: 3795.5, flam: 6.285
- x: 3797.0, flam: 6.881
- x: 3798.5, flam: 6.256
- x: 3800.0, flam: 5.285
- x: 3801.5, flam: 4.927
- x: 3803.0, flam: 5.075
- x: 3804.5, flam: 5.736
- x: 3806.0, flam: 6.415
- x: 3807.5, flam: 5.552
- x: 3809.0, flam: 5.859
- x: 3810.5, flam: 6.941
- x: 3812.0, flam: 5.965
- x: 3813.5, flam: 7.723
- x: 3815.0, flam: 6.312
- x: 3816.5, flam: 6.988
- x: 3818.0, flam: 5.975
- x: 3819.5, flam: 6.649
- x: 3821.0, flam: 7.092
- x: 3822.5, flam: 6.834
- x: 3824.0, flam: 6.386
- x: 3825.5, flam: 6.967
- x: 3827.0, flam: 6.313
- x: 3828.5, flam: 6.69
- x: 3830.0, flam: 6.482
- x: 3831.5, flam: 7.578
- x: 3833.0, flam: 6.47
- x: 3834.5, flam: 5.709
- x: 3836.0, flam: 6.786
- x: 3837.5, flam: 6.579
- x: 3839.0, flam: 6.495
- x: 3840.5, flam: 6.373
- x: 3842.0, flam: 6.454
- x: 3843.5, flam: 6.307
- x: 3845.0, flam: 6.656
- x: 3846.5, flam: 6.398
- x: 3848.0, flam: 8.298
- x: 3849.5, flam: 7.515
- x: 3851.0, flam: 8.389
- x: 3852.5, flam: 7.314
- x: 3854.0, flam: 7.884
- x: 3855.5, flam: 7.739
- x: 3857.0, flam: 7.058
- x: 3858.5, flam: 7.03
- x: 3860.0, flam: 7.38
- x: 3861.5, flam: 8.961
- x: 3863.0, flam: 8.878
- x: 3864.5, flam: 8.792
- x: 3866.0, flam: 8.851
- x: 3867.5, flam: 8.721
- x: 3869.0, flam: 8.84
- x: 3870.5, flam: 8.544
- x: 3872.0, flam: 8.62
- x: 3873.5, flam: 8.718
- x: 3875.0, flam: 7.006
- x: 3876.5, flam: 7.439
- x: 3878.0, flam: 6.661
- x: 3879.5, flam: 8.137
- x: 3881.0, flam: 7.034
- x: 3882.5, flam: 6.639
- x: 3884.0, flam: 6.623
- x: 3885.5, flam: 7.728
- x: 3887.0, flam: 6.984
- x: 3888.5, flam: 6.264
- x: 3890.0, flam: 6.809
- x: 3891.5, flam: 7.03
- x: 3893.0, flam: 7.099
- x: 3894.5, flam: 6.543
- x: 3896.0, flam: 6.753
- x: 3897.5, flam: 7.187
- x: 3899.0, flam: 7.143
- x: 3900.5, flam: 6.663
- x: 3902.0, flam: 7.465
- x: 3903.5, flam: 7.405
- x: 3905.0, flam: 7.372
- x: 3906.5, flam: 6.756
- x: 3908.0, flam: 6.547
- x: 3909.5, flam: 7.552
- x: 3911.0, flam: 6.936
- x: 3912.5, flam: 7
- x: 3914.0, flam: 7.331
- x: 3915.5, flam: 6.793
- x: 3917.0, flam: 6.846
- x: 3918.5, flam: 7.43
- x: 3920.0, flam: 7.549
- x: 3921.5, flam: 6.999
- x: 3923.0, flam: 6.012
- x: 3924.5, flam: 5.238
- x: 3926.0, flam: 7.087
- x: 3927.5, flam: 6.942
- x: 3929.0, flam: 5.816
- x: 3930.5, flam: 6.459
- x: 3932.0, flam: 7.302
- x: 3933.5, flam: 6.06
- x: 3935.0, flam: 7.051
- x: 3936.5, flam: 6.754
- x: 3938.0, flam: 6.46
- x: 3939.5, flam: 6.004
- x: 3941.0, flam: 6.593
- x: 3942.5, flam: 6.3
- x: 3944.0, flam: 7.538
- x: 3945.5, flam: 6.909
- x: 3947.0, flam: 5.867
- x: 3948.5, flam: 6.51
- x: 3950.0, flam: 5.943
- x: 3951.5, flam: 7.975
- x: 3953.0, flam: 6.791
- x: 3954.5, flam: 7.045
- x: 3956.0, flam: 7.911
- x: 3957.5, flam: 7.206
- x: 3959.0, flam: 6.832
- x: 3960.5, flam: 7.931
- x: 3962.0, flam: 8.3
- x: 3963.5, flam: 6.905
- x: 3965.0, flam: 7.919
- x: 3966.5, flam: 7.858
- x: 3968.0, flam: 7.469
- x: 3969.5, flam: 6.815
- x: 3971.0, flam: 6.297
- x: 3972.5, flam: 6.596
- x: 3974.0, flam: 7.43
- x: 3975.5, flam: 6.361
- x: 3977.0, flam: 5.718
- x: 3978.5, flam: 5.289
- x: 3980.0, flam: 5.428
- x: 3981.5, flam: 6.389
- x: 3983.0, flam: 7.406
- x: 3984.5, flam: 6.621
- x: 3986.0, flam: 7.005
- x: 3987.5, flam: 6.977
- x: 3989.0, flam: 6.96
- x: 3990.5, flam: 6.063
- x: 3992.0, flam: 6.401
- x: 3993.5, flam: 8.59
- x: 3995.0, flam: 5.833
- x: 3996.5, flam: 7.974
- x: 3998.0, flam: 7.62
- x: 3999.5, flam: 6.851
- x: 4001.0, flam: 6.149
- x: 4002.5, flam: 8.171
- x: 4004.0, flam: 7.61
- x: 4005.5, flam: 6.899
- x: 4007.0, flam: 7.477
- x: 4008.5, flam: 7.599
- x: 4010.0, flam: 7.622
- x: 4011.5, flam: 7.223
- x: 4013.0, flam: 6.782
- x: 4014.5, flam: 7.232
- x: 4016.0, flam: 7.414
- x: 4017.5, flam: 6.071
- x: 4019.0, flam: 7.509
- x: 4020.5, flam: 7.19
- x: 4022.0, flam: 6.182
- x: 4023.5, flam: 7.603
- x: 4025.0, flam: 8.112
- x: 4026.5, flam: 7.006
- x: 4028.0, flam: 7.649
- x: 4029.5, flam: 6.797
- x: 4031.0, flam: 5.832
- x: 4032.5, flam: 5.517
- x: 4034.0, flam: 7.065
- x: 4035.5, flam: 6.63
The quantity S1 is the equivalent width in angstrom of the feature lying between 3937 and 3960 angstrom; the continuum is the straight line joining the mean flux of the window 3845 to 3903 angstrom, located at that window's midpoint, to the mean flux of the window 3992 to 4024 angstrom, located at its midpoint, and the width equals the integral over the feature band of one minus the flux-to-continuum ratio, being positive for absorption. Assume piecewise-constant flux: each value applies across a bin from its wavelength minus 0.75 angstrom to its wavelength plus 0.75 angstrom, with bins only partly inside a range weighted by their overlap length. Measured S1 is 1.7 angstrom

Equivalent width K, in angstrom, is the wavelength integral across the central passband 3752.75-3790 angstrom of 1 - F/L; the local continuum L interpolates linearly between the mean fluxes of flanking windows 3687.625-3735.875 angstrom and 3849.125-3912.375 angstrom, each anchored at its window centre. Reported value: 6.1 angstrom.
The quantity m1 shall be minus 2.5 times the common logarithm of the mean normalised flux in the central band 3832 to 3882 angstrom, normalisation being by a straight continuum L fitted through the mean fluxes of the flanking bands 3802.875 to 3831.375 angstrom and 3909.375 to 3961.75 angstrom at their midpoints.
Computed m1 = -0.14 mag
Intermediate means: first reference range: 6.47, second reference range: 6.83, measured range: 7.51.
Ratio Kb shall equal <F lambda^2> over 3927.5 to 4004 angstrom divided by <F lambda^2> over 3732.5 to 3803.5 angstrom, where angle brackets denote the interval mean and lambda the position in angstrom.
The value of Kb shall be 1.2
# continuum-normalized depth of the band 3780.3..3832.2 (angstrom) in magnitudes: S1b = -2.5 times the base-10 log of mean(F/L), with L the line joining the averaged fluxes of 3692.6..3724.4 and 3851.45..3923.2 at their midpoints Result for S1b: 0.08 mag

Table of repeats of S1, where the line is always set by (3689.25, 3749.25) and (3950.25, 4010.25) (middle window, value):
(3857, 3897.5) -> -2.32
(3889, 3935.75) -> 1.73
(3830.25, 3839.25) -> 0.80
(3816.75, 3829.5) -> 1.12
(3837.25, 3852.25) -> 0.54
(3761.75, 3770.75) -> 1.30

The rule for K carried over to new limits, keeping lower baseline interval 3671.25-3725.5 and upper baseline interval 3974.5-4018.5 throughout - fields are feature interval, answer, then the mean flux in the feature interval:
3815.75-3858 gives -2.56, 6.87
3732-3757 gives -4.35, 7.32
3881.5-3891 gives -0.35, 6.85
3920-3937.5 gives 0.40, 6.56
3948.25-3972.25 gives -1.53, 7.23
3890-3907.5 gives -1.01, 7.02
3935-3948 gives 0.33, 6.58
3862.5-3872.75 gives -3.42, 8.75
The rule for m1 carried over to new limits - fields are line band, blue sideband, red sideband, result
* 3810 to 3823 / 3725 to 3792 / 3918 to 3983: 0.07 mag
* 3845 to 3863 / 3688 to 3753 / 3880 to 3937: -0.10 mag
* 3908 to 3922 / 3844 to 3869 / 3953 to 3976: 0.06 mag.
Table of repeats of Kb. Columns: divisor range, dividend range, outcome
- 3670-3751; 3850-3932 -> 1.15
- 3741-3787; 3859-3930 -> 1.23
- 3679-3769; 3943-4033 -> 1.16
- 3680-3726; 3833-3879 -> 1.32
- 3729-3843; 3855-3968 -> 1.13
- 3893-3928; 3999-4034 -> 1.07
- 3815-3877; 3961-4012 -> 1.03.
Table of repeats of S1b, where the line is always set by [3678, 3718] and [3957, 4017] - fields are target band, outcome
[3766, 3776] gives -0.06 mag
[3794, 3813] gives 0.06 mag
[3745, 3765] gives -0.01 mag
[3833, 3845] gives 0.01 mag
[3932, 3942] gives 0.05 mag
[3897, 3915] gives -0.06 mag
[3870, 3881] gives -0.18 mag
